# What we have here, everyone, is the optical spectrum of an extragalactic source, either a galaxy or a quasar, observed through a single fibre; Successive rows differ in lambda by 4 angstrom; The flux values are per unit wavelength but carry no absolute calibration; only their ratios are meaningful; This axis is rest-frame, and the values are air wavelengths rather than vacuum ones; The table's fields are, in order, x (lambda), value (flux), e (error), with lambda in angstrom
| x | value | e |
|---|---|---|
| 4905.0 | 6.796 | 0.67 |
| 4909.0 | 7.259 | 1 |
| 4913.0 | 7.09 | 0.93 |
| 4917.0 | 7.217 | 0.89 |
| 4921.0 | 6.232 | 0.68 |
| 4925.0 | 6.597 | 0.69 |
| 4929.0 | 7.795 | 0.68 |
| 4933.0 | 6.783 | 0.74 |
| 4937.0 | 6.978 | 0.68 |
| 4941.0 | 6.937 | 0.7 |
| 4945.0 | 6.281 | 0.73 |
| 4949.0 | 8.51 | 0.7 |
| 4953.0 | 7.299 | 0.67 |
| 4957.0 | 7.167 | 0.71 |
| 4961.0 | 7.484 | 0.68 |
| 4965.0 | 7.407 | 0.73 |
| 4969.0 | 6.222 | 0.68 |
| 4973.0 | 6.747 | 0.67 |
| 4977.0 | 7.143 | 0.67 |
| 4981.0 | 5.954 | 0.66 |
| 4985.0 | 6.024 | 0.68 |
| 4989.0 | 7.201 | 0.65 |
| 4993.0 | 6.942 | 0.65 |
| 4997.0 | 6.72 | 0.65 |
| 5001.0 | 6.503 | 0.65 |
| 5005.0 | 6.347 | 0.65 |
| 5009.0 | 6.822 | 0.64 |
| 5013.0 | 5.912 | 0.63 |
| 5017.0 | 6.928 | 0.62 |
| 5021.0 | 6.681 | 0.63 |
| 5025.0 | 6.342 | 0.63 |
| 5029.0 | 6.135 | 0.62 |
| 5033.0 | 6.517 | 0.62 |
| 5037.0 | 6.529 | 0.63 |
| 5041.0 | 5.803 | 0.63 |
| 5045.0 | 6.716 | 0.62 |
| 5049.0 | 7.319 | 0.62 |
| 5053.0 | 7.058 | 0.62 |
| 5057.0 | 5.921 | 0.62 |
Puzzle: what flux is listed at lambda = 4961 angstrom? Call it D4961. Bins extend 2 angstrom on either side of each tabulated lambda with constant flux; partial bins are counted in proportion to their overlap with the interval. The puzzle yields 7.484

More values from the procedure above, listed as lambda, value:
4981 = 5.954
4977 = 7.143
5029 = 6.135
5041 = 5.803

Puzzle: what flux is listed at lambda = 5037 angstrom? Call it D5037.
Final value 6.529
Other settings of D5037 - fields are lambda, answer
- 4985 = 6.024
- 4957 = 7.167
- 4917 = 7.217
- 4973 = 6.747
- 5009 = 6.822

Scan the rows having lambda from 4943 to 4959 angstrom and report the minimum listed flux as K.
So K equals 6.281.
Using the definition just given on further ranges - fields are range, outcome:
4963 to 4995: 5.954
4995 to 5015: 5.912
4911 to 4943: 6.232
